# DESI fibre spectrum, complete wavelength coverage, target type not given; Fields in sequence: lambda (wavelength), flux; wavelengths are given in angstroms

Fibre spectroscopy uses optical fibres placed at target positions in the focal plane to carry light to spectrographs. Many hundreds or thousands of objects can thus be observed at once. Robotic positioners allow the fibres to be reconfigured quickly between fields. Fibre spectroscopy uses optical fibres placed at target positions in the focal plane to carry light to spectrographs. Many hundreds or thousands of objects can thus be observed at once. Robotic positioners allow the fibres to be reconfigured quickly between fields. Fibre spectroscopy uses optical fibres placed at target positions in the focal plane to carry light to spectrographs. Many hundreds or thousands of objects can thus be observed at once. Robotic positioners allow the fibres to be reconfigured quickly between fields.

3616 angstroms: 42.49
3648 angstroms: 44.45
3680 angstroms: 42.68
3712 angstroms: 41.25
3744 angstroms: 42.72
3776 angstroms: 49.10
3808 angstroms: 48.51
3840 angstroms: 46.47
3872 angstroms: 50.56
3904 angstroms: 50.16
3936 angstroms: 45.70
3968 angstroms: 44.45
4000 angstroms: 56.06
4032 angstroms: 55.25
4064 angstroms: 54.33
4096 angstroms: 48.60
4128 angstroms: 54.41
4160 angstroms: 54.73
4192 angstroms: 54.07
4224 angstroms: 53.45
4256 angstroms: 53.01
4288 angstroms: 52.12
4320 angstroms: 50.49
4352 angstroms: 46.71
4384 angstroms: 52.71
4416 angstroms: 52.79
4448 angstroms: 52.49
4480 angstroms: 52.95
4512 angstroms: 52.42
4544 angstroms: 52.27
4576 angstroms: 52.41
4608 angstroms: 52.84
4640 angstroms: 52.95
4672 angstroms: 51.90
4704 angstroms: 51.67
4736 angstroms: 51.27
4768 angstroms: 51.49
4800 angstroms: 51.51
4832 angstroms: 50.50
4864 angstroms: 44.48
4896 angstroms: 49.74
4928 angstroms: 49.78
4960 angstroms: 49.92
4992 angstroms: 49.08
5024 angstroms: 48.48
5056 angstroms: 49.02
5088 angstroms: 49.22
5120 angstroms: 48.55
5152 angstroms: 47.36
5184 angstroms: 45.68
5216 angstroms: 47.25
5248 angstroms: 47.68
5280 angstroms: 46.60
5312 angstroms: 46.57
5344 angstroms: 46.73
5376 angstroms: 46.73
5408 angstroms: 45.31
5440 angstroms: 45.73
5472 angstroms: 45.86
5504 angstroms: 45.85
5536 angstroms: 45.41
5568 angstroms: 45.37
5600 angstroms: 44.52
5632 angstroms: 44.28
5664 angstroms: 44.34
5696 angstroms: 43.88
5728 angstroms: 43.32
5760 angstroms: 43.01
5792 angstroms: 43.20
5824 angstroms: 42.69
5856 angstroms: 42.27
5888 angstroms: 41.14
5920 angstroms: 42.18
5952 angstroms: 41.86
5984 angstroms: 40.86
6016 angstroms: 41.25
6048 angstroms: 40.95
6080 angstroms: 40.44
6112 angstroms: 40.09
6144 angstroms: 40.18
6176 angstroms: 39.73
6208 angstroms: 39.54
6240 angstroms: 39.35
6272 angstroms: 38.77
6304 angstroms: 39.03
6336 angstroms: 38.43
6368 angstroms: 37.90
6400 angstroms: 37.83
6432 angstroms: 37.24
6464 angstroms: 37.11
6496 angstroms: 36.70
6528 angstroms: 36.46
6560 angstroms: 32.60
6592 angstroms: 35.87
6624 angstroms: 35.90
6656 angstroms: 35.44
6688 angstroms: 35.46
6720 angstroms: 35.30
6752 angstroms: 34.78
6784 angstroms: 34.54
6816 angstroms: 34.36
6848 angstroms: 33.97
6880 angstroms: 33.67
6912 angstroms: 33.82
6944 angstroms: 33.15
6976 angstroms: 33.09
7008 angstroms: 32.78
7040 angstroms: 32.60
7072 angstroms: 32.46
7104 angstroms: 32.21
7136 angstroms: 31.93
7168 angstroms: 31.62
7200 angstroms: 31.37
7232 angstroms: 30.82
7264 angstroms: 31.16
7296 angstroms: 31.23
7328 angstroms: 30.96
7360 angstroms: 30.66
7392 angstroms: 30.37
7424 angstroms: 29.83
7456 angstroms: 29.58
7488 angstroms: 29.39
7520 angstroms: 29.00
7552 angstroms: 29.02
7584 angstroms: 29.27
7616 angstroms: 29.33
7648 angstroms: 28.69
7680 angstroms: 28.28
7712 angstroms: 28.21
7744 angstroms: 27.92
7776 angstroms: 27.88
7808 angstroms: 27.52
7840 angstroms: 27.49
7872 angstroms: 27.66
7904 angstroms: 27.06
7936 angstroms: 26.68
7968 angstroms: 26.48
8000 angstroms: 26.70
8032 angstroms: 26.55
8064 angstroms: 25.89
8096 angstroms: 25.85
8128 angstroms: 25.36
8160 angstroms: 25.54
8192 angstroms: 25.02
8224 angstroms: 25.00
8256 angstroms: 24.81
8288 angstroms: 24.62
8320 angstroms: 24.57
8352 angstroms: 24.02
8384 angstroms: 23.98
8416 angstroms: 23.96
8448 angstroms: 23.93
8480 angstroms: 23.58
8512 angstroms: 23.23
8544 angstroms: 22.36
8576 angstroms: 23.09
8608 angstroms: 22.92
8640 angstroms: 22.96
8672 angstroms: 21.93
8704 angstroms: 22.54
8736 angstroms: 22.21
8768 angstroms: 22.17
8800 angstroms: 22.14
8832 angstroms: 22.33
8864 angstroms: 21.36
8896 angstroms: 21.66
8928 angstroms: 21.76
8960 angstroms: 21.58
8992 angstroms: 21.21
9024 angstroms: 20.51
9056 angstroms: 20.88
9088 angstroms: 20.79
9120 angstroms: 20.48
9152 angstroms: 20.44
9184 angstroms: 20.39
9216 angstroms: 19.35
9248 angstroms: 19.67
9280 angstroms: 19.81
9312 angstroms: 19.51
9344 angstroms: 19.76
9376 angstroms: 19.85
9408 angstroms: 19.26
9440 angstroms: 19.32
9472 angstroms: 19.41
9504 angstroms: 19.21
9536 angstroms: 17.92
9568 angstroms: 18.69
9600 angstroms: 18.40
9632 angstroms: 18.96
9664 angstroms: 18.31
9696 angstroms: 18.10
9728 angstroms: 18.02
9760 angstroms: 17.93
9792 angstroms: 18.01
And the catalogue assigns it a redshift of 0.00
